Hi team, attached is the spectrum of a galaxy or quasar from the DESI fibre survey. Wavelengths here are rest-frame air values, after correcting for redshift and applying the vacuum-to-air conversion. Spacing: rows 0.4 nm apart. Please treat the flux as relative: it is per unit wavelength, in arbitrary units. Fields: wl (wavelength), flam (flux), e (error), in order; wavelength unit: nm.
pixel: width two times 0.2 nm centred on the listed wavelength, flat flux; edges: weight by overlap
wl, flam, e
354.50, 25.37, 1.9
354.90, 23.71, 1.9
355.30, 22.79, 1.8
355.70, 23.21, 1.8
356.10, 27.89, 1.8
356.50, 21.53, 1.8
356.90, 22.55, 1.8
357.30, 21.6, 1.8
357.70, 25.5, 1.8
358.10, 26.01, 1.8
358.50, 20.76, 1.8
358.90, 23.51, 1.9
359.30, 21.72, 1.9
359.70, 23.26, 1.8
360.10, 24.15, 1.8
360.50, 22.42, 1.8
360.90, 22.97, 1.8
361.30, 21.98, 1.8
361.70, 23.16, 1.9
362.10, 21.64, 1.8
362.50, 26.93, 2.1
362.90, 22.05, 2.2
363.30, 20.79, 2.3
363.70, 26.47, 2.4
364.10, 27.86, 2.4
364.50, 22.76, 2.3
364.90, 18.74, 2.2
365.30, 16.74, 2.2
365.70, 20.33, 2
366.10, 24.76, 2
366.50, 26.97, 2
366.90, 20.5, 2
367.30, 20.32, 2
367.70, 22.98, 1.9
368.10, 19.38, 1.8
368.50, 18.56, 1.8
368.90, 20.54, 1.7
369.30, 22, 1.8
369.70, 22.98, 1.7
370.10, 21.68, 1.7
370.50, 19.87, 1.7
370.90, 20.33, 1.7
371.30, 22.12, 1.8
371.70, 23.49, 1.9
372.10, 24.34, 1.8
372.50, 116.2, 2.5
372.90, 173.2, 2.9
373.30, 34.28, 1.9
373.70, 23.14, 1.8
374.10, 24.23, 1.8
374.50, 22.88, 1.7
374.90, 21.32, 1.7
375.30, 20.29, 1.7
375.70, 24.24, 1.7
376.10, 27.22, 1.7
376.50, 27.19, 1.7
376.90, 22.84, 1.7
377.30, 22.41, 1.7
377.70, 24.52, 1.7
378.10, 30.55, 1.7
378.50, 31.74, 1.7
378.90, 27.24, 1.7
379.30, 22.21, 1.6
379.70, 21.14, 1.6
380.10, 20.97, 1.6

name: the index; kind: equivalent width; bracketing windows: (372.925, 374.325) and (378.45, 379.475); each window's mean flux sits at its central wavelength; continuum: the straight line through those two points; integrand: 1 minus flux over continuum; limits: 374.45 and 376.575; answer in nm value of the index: 0.81 nm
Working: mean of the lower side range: 45.4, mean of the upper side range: 26.5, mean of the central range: 23.7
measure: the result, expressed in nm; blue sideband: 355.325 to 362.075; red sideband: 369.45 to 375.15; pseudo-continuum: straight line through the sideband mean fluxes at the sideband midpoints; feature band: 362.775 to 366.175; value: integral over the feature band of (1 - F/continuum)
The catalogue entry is 0.92 nm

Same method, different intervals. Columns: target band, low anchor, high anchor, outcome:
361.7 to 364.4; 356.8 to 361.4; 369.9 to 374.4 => 0.51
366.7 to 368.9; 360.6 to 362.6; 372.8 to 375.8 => 0.75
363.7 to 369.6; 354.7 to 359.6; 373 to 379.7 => 0.84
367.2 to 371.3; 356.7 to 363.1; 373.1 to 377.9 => 0.52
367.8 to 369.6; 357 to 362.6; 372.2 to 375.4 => 0.95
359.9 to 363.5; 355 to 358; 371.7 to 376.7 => 0.81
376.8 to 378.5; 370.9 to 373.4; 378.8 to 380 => 0.32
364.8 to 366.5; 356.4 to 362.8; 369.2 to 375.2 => 0.55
